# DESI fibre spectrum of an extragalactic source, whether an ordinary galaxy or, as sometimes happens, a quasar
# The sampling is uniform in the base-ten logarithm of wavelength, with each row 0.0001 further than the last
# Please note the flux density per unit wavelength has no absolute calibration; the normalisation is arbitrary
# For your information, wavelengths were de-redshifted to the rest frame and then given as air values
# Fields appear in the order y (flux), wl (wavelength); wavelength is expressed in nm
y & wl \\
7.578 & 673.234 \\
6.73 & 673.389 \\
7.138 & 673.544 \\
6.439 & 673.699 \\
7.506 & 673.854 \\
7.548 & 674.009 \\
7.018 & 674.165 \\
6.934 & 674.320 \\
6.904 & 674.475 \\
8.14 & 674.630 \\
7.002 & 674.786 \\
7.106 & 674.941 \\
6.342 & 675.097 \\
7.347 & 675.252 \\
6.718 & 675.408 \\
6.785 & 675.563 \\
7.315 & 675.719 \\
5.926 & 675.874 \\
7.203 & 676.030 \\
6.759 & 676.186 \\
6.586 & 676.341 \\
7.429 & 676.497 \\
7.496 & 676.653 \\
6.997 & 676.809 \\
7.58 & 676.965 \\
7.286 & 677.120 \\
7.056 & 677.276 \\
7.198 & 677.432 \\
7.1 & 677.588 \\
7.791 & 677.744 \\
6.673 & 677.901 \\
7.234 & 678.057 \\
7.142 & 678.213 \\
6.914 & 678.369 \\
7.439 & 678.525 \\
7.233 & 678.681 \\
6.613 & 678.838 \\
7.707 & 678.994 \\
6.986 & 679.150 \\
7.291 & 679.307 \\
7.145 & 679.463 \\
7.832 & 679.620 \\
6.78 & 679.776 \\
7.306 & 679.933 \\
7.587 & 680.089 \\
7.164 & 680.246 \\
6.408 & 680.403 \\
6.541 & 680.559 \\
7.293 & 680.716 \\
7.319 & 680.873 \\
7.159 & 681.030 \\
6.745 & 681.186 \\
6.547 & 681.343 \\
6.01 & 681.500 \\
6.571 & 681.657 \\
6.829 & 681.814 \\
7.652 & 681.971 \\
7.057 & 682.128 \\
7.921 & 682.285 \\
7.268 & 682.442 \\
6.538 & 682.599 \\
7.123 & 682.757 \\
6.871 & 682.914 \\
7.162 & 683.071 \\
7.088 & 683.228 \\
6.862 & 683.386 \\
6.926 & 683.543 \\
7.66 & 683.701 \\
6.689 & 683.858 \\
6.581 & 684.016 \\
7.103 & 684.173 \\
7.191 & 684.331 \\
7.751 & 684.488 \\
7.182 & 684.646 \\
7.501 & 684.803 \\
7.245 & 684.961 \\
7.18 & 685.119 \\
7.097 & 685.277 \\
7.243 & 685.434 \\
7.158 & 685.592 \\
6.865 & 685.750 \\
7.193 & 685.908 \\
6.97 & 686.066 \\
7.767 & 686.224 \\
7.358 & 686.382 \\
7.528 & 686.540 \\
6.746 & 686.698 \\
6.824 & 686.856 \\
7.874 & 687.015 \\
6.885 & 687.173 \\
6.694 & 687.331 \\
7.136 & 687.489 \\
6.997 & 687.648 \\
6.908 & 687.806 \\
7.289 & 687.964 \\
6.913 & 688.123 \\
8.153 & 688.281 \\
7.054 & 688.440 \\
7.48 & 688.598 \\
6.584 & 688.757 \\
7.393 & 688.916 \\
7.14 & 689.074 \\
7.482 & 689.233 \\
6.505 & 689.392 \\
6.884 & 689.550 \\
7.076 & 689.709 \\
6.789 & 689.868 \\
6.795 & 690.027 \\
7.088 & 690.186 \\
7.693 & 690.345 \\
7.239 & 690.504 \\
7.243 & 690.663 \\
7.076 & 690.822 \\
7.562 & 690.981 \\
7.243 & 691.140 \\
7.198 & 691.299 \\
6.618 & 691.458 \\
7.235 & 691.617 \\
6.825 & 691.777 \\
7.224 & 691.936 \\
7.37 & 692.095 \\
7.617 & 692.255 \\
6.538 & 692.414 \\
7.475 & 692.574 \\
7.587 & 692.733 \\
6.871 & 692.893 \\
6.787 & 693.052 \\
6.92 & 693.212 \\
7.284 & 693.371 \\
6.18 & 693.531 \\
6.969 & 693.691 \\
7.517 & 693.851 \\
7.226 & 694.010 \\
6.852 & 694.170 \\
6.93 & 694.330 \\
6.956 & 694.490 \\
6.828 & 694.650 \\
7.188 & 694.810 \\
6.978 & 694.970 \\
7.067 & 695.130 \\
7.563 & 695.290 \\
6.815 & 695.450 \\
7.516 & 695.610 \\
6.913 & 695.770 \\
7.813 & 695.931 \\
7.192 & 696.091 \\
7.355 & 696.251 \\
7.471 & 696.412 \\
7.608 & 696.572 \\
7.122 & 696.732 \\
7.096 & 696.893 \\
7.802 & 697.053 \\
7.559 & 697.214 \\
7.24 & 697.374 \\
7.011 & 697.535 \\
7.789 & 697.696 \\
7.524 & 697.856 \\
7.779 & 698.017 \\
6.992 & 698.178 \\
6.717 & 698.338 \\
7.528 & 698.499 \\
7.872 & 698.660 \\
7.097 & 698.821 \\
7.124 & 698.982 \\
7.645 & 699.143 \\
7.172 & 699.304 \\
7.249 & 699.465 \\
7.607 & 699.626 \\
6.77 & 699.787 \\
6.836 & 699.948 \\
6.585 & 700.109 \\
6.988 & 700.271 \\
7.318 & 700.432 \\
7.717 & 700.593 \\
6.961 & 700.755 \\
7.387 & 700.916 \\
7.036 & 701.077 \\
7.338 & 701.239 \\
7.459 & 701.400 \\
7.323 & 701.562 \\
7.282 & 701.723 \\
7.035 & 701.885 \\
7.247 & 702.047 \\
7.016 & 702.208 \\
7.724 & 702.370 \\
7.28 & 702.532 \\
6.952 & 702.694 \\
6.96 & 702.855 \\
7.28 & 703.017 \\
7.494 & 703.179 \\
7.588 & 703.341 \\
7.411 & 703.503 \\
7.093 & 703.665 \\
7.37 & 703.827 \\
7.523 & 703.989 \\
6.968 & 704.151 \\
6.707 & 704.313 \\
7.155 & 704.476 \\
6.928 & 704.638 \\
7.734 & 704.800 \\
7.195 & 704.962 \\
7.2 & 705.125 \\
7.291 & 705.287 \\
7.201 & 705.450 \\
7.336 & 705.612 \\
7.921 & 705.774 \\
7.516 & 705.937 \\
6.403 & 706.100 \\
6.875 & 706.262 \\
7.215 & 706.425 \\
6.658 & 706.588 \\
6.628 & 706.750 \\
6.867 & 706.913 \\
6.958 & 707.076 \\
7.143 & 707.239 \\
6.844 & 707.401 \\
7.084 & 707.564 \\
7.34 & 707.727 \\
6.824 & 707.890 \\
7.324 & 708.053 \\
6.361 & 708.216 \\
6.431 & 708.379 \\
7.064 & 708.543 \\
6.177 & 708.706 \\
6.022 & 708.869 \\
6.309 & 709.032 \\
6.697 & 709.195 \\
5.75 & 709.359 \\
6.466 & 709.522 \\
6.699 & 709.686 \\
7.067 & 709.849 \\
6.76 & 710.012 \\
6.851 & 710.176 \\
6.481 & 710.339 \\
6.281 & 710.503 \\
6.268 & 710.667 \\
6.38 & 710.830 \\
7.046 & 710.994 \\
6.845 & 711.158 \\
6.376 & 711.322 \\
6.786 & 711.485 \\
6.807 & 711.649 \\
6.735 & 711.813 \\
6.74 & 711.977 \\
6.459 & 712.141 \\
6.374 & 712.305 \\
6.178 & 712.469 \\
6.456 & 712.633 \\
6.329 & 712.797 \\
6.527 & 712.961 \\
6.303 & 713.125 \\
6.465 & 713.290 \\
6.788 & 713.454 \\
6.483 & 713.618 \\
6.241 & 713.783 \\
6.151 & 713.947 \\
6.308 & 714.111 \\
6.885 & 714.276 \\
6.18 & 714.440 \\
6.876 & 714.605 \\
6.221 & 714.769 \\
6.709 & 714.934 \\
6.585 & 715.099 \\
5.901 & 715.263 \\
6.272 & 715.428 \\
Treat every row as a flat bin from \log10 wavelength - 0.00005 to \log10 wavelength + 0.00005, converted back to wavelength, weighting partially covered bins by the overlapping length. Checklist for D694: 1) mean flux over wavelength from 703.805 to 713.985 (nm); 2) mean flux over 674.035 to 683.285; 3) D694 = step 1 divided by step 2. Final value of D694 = 1.0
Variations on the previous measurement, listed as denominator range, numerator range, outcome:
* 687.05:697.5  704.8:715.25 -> 0.94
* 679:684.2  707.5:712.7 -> 0.94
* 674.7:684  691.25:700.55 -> 1.02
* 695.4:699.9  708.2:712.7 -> 0.89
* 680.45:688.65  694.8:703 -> 1.02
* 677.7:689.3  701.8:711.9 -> 0.97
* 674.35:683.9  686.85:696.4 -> 1.01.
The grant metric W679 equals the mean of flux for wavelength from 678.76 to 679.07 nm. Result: 7.16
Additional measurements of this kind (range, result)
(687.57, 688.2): 7.03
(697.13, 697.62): 7.27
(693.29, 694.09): 7.04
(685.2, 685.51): 7.19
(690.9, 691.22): 7.41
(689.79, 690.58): 7.12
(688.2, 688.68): 7.56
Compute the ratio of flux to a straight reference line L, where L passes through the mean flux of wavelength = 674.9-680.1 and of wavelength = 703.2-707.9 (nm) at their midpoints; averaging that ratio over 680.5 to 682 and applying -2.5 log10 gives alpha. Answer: 0.04 mag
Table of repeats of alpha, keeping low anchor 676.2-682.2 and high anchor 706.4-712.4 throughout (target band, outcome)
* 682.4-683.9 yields 0.00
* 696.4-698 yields -0.09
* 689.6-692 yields -0.03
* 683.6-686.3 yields -0.03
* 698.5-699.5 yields -0.09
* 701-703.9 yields -0.08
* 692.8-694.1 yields -0.01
